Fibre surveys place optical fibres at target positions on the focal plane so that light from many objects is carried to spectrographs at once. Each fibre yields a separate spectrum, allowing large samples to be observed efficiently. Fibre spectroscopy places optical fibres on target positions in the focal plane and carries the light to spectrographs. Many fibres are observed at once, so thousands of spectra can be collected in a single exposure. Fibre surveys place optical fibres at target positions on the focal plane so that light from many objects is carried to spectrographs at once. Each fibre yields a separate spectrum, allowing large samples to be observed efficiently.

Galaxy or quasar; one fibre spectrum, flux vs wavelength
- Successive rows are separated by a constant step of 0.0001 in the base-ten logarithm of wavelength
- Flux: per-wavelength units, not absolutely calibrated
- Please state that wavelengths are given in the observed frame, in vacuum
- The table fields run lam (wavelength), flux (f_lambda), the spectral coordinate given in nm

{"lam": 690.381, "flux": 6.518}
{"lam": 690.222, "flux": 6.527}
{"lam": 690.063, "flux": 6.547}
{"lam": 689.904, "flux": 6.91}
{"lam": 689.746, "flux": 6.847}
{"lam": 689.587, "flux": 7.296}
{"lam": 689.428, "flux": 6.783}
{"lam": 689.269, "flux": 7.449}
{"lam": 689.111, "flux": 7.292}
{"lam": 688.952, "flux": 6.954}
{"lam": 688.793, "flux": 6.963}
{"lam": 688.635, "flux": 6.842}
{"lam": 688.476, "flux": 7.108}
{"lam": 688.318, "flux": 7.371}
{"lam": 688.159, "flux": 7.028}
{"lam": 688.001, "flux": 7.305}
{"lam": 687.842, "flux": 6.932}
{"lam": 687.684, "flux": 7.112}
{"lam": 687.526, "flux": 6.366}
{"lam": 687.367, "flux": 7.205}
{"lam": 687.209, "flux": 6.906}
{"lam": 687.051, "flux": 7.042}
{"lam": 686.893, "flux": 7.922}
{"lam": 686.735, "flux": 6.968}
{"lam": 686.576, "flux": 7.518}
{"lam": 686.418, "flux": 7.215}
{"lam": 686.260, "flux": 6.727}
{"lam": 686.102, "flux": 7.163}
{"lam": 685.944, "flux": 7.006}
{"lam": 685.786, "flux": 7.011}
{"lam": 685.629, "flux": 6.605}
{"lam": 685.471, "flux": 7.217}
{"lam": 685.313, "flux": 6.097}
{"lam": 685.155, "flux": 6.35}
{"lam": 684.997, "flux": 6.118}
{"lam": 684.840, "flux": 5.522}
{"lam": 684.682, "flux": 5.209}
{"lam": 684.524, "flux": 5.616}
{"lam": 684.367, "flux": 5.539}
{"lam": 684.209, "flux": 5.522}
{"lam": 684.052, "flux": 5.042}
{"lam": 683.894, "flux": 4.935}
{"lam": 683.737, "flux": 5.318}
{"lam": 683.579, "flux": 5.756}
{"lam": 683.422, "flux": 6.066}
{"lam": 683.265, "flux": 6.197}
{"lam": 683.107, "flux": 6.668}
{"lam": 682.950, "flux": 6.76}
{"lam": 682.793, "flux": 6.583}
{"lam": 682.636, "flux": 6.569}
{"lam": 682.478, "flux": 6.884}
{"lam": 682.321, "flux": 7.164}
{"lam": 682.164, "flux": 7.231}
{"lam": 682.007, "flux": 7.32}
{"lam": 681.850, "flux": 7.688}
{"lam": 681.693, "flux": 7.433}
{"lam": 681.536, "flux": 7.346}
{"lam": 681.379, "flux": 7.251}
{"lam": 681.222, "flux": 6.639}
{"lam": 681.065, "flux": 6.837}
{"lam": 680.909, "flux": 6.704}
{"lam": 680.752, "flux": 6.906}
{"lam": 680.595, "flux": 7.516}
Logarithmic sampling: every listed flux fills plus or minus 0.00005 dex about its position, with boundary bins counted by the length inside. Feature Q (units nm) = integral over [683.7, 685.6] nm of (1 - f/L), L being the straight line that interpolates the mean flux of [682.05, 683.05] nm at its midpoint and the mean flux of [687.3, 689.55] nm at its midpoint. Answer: 0.33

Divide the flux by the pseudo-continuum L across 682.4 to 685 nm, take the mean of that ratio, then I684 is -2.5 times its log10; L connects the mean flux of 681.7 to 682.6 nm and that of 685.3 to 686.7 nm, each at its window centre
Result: 0.21 mag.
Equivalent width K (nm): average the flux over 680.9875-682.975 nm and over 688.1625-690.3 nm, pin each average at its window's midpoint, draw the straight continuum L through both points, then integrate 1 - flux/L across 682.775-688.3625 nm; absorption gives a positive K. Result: 0.42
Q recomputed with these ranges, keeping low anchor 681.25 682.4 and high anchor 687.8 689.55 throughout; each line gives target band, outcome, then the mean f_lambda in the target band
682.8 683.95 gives 0.20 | 6.02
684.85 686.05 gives 0.10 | 6.58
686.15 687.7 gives 0.01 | 7.1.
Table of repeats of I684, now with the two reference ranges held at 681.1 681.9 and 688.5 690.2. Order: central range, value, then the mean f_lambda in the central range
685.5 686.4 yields 0.02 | 6.95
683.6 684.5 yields 0.32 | 5.32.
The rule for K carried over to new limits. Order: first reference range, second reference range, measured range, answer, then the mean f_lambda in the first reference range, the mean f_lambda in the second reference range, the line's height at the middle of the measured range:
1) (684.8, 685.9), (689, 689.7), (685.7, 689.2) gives -0.130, 6.47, 7.17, 6.84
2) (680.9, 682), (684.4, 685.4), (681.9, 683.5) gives -0.018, 7.17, 5.82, 6.68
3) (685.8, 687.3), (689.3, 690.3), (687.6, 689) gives -0.016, 7.16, 6.85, 6.99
